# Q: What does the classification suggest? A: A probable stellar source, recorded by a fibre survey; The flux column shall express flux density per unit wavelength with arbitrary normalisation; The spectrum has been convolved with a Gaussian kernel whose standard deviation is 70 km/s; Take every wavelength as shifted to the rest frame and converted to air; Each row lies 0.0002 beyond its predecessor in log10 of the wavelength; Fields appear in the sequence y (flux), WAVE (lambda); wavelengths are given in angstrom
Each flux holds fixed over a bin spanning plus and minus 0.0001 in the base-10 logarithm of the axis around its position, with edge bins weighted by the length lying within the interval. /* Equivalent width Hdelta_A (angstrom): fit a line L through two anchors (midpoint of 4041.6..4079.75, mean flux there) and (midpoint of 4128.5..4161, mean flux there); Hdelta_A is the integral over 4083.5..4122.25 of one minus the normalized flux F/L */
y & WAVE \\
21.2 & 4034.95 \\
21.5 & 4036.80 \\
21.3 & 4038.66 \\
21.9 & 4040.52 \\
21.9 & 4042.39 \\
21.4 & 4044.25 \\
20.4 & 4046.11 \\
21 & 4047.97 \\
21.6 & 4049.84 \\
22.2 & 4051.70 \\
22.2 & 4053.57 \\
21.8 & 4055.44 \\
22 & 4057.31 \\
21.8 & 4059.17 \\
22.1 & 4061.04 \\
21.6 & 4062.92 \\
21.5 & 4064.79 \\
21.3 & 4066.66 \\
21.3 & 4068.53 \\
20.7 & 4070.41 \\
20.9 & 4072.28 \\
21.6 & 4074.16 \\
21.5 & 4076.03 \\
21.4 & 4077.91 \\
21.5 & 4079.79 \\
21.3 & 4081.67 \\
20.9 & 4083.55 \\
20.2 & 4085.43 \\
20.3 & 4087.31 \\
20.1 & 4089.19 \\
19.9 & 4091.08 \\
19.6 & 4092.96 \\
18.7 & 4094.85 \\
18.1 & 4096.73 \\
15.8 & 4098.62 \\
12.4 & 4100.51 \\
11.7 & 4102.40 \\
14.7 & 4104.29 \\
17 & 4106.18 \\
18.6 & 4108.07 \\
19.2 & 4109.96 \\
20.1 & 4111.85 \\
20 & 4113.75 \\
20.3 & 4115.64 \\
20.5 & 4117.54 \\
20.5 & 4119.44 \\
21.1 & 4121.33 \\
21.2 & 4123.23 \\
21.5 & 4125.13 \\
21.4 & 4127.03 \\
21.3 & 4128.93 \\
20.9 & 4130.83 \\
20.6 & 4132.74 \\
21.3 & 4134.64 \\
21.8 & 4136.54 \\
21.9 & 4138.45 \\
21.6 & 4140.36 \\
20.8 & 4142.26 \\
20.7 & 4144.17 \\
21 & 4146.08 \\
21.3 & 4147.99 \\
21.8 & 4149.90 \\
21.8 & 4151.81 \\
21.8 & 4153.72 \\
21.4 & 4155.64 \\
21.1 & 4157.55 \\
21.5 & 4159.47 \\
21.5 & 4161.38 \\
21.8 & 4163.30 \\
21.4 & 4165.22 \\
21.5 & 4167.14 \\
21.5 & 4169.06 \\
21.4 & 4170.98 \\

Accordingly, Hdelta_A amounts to 5.3 angstrom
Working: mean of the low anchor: 21.5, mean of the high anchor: 21.3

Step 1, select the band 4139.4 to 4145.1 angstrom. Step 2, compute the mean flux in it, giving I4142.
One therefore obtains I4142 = 21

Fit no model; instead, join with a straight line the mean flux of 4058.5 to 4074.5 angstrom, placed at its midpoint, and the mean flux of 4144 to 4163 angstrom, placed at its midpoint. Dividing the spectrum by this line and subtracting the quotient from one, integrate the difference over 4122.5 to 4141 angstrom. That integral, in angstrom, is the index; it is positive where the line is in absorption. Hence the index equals 0.1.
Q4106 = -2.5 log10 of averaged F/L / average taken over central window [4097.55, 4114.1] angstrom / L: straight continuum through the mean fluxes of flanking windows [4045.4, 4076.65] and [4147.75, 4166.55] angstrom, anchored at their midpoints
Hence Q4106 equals 0.29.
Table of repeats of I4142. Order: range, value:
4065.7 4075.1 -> 21.2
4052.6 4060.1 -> 22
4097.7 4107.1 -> 14.3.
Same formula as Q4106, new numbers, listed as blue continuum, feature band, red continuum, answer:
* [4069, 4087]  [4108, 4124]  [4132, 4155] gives 0.05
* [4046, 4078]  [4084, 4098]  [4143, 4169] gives 0.10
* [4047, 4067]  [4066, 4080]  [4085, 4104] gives -0.07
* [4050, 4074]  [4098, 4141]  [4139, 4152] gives 0.11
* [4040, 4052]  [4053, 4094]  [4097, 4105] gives -0.20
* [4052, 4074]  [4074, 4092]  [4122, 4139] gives 0.03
